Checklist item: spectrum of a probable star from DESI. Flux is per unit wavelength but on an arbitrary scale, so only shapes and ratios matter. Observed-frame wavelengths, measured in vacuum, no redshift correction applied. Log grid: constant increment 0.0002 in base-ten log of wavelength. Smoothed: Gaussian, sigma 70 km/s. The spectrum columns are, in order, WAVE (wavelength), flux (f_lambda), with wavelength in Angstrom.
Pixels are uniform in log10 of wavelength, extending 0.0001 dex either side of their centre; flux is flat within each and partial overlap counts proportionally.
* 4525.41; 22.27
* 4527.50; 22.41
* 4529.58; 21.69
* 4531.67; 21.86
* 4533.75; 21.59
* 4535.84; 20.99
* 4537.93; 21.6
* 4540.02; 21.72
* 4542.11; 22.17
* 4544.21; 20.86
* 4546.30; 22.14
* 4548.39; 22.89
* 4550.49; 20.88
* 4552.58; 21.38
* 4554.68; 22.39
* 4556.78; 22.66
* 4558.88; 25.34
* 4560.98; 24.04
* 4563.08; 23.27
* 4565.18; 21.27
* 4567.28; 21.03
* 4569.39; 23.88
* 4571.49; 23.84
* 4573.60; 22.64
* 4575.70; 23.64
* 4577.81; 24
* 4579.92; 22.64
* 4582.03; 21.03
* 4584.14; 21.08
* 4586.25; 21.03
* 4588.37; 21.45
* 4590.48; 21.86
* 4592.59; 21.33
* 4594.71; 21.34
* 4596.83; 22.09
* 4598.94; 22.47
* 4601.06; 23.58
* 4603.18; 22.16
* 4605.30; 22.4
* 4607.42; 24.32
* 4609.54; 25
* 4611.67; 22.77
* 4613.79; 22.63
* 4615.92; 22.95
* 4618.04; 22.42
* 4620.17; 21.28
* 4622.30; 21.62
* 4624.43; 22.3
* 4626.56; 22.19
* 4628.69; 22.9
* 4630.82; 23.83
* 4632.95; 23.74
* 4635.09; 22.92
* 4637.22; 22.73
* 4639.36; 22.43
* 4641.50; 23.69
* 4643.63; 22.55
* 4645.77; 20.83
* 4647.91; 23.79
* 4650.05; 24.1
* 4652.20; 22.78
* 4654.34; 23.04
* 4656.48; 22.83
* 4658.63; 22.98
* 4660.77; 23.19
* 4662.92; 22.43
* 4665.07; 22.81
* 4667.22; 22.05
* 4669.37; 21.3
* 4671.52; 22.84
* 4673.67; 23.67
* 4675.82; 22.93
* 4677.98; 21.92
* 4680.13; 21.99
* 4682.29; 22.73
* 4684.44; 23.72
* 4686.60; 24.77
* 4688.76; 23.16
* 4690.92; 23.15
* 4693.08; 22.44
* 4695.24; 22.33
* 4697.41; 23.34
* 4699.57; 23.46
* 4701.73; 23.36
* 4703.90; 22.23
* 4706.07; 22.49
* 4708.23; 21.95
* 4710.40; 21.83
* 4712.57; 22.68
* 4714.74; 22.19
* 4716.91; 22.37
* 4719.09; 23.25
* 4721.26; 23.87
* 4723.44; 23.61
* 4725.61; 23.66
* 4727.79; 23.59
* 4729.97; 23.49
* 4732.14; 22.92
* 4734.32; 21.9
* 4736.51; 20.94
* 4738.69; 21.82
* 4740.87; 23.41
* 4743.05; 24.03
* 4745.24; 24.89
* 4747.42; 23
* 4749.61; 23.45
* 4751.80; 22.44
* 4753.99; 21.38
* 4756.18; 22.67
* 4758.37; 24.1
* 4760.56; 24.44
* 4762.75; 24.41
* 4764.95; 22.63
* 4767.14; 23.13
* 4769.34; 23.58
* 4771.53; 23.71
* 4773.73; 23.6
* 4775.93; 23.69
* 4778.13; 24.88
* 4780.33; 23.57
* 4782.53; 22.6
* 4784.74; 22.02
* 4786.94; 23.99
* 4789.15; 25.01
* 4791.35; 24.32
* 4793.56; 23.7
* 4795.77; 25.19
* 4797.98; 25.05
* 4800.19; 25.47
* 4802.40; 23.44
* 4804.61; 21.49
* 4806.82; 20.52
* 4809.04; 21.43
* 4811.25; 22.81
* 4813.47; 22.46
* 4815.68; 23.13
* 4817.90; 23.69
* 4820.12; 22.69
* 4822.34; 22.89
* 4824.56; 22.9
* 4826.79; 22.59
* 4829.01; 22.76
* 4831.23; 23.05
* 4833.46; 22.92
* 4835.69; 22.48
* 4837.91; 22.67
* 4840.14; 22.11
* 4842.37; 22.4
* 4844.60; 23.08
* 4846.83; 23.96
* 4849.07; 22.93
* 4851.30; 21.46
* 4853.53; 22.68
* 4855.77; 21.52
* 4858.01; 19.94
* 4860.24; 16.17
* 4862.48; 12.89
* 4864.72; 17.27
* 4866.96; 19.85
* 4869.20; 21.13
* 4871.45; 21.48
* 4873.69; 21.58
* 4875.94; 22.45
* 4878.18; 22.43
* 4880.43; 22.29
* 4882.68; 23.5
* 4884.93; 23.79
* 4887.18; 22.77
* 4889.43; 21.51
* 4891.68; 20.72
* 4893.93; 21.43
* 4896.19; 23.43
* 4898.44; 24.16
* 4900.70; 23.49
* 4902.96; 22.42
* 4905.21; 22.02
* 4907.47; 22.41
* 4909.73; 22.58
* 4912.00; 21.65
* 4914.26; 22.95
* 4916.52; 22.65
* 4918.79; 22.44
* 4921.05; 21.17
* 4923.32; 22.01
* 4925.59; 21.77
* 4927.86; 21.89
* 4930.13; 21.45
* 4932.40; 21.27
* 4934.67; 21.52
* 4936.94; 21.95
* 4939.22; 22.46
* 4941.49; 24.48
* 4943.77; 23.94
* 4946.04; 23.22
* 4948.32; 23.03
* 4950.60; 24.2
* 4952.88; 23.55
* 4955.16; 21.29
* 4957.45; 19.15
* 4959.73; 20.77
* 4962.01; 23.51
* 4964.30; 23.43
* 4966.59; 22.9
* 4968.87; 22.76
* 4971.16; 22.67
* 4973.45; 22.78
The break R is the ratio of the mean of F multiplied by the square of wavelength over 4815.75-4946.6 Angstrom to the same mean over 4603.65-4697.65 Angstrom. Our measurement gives 1.1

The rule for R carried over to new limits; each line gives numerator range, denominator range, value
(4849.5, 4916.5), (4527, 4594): 1.11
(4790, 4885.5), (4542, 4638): 1.09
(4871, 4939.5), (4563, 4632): 1.13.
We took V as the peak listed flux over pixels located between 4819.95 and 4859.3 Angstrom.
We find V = 23.96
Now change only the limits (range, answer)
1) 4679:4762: 24.89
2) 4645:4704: 24.77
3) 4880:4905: 24.16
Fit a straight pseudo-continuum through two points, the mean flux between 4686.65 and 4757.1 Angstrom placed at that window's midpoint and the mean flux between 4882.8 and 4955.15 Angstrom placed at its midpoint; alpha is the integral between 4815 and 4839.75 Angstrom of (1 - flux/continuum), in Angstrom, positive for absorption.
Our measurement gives -0.2 Angstrom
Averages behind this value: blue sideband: 22.9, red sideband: 22.5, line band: 22.9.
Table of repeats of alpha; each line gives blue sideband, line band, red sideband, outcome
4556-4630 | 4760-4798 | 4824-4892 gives -3.4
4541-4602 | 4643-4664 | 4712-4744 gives -0.2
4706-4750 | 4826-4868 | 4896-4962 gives 2.7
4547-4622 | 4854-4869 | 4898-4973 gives 2.8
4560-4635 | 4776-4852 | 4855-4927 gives -4.7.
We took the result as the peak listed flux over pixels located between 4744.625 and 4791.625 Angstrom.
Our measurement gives 25.01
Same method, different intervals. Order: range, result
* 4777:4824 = 25.47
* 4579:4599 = 22.64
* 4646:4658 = 24.1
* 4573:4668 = 25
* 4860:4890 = 23.79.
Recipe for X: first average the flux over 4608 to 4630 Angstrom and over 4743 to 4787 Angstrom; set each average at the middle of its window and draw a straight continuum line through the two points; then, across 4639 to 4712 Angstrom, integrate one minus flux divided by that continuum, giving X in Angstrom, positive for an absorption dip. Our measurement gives 0.5 Angstrom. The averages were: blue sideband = 22.7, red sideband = 23.4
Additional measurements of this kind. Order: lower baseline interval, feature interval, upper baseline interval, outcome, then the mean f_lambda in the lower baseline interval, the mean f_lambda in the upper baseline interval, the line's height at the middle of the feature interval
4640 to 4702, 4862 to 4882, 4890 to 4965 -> 1.79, 22.9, 22.4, 22.5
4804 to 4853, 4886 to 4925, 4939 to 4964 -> 0.58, 22.6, 22.7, 22.7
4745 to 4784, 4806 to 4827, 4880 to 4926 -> 0.47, 23.4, 22.4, 23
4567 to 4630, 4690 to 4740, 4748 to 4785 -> 0.73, 22.5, 23.3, 23.1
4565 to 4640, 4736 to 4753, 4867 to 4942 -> -0.51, 22.5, 22.2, 22.4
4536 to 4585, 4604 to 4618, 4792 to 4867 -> -0.56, 22.4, 22.1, 22.4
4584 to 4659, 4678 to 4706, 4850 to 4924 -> -0.84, 22.6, 21.5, 22.3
